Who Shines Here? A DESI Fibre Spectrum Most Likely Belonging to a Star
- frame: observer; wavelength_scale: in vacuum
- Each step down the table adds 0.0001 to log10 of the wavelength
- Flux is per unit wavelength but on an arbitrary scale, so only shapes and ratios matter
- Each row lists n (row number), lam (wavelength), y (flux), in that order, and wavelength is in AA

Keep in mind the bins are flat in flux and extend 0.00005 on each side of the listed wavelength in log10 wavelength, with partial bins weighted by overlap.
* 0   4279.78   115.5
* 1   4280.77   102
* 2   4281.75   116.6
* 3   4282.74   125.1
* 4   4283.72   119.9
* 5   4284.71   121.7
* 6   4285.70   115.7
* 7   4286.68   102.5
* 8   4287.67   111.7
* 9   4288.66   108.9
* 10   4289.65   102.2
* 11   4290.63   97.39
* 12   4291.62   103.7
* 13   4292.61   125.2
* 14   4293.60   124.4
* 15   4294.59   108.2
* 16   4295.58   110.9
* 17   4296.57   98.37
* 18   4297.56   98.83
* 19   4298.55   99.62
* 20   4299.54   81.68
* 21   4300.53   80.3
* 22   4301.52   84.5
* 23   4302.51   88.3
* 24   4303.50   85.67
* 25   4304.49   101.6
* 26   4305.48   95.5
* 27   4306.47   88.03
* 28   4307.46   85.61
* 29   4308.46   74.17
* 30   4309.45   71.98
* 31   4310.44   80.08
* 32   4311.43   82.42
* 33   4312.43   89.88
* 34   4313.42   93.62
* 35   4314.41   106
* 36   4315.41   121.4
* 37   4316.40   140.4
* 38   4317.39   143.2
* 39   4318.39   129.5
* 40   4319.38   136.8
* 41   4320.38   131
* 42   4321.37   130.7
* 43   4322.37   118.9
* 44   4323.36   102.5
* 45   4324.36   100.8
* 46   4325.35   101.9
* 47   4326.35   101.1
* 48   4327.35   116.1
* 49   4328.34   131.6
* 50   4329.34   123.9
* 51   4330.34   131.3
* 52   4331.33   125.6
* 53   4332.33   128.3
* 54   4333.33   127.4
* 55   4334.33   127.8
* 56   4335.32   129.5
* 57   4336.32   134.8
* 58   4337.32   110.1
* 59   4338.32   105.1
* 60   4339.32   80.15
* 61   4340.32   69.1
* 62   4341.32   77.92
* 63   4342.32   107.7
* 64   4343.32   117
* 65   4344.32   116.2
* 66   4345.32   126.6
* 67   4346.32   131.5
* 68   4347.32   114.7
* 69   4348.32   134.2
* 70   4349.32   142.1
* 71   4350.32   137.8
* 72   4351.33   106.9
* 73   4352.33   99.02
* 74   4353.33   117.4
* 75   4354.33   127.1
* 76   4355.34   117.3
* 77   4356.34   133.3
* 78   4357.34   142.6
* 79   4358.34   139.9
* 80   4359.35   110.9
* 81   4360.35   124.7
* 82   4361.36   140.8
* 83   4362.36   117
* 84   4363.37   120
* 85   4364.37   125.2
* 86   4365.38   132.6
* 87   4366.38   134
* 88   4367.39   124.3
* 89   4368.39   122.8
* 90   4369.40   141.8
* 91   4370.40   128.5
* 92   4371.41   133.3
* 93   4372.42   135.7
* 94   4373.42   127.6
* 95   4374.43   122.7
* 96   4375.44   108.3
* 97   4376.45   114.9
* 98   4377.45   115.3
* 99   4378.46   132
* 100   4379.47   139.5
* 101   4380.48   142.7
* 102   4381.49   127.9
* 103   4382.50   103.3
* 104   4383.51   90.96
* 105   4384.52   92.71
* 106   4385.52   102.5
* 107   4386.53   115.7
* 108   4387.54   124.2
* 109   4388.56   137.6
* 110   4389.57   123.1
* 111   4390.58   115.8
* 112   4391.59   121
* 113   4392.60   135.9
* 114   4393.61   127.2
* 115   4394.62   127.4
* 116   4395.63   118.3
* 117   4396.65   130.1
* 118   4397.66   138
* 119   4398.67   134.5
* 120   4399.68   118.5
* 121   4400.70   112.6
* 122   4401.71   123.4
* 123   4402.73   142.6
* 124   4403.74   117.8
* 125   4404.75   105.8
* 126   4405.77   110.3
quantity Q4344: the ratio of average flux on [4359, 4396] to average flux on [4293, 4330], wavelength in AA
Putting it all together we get 1.18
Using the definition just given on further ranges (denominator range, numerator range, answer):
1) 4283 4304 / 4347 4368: 1.22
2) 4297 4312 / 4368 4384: 1.43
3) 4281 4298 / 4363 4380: 1.14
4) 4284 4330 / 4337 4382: 1.15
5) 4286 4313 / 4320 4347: 1.20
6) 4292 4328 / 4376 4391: 1.14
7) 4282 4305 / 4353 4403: 1.20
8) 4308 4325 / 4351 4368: 1.14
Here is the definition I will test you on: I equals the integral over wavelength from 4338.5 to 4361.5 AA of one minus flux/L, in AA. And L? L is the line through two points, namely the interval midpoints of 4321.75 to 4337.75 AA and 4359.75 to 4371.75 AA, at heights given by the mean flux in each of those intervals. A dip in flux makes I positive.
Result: 1.3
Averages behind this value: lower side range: 120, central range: 118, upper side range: 129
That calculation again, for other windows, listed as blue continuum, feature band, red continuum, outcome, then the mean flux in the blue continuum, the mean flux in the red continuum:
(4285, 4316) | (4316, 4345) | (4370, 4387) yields -3.08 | 97.6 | 120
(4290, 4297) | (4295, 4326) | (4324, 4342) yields 2.55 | 110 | 112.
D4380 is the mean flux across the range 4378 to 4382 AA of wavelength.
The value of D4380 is 135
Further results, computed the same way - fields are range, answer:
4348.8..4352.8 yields 122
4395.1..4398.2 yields 129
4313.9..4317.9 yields 128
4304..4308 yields 92.4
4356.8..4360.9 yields 130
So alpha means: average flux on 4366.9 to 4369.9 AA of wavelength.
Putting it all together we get 130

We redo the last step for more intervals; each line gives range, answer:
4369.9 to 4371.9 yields 131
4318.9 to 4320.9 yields 134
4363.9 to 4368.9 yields 128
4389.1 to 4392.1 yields 120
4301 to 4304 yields 86.2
